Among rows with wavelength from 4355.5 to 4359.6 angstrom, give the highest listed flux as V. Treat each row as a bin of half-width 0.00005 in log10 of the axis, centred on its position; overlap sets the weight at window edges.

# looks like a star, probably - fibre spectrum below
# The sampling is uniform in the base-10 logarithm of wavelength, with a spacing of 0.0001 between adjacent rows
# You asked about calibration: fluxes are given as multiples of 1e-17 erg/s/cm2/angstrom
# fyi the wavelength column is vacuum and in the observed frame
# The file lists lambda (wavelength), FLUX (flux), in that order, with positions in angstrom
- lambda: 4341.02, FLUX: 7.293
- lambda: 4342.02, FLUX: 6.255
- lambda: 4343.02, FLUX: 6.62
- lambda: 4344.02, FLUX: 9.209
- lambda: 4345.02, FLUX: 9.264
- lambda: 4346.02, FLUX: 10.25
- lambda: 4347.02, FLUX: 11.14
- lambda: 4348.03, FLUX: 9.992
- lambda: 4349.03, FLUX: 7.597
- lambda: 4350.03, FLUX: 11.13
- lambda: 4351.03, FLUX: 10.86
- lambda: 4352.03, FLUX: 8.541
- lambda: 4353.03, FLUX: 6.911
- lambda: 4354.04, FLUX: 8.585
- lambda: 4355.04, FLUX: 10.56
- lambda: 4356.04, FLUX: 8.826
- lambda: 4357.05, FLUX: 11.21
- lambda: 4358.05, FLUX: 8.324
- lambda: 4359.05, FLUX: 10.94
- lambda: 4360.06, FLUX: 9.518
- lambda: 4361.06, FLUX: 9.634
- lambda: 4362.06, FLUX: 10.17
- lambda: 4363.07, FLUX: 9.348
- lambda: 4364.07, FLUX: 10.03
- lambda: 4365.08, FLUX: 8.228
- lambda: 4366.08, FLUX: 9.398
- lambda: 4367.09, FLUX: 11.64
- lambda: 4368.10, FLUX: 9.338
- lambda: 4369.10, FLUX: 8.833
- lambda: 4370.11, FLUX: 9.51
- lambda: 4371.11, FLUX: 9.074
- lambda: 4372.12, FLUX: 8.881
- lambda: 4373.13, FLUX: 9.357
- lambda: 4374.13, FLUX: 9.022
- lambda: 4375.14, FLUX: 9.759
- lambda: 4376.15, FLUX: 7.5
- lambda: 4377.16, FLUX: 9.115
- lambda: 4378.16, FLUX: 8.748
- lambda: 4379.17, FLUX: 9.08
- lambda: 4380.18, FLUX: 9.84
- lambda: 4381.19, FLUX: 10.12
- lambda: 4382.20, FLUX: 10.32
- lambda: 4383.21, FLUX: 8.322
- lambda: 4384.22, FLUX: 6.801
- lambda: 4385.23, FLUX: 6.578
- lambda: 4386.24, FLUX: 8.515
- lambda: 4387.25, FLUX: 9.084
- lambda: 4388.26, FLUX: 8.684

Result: 11.21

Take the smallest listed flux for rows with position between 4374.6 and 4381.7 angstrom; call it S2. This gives 7.5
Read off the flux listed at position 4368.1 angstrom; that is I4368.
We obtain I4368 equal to 9.338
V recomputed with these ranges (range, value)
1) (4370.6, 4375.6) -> 9.759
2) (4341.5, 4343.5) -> 6.62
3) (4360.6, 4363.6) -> 10.17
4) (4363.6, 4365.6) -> 10.03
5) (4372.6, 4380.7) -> 9.84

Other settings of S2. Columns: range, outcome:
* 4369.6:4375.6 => 8.881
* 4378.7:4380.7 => 9.08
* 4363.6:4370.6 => 8.228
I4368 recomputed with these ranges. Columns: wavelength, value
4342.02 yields 6.255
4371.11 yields 9.074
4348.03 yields 9.992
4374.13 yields 9.022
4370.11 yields 9.51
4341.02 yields 7.293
